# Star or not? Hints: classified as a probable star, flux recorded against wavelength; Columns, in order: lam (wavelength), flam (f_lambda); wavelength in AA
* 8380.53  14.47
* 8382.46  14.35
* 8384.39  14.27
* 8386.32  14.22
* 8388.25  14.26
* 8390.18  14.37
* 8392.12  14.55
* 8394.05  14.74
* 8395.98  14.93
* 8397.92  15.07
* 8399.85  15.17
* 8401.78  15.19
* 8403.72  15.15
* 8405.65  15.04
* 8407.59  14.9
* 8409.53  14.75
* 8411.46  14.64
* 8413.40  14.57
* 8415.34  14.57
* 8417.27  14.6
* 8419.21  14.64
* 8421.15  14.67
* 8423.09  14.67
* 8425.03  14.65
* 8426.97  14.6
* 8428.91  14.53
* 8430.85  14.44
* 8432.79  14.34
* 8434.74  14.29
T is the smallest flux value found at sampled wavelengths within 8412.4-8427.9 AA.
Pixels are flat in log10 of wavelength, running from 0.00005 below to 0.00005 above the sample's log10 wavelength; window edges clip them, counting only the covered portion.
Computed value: 14.57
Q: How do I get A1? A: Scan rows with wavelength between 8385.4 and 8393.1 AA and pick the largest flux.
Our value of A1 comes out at 14.55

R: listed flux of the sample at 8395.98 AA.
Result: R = 14.93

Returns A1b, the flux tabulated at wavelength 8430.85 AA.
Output 14.44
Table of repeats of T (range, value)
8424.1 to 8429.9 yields 14.53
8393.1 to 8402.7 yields 14.74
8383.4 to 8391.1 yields 14.22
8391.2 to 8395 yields 14.55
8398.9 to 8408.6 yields 14.9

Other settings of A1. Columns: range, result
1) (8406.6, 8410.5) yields 14.9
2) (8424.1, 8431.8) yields 14.65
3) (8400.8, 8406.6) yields 15.19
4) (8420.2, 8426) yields 14.67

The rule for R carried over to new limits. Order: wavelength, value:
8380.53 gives 14.47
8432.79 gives 14.34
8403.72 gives 15.15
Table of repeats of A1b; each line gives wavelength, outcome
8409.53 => 14.75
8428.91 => 14.53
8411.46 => 14.64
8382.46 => 14.35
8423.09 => 14.67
